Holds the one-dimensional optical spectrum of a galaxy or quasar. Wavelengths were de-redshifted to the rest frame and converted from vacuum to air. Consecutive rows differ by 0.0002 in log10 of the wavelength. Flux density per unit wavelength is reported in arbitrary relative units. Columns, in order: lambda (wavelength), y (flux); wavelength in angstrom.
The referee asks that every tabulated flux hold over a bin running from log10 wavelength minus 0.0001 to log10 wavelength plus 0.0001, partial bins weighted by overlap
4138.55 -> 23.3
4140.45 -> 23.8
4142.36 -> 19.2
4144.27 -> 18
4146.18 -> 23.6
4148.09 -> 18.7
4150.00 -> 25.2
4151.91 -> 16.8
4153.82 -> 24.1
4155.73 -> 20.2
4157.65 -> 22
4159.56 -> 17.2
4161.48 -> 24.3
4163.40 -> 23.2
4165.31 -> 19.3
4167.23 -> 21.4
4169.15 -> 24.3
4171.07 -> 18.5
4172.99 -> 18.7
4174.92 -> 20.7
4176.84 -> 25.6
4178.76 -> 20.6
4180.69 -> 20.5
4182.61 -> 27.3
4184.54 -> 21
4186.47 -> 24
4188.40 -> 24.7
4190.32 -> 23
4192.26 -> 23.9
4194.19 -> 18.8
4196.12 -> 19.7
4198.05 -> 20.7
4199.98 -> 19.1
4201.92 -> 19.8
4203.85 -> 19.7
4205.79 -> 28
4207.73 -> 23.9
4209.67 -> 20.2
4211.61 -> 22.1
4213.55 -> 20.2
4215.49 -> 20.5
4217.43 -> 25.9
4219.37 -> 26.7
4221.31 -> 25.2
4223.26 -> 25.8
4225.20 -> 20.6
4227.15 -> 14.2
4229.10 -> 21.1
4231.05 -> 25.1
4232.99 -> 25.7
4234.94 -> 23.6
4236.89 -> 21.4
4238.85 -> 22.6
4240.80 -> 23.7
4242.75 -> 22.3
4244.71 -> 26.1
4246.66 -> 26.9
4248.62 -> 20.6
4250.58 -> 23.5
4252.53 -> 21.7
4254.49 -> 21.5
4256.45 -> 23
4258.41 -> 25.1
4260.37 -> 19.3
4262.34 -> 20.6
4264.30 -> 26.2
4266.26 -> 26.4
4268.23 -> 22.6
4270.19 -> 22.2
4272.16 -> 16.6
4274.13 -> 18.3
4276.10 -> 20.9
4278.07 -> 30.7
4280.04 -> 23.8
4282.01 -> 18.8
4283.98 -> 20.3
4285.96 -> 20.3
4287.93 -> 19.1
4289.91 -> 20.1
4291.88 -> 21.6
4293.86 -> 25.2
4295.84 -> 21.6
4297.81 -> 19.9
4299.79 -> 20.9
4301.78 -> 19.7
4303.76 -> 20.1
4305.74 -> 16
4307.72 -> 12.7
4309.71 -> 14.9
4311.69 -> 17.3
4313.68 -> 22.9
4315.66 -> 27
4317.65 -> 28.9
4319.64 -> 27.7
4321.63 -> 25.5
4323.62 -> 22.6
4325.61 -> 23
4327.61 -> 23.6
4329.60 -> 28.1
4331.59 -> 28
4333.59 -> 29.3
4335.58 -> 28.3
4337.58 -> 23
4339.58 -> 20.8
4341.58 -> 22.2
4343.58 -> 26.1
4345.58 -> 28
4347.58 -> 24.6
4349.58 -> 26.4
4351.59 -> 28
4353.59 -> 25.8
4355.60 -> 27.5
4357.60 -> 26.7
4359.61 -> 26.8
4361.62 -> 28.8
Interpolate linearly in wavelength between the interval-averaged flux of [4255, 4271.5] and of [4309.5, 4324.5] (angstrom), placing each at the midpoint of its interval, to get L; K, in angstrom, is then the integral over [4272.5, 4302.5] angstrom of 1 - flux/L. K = 2.6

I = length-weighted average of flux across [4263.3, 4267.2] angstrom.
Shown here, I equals 26.3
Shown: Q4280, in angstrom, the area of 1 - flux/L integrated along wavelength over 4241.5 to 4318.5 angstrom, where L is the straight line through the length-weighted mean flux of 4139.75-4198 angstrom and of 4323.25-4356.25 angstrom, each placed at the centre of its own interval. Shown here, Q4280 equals 8.0 angstrom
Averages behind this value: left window 21.6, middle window 21.7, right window 25.6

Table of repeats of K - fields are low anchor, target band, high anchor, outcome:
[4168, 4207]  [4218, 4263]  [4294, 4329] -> -2.33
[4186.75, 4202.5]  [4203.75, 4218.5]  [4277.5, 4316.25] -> -1.07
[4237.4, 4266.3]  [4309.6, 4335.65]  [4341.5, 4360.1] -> 0.50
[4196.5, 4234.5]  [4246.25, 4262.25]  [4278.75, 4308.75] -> -0.91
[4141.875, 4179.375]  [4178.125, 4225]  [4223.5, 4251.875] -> -1.18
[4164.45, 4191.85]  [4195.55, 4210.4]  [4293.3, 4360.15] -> 0.65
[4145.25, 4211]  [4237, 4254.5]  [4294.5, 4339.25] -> -0.77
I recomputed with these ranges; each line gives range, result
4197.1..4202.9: 19.9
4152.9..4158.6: 22.1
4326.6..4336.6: 27.4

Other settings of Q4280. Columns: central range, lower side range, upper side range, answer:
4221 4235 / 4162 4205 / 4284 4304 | -0.77 angstrom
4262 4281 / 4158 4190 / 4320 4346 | 0.87 angstrom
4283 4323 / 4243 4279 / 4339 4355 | 5.01 angstrom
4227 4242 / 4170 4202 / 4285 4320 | -0.95 angstrom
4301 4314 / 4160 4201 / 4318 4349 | 3.92 angstrom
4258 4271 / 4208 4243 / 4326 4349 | 0.29 angstrom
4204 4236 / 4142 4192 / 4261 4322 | -1.99 angstrom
